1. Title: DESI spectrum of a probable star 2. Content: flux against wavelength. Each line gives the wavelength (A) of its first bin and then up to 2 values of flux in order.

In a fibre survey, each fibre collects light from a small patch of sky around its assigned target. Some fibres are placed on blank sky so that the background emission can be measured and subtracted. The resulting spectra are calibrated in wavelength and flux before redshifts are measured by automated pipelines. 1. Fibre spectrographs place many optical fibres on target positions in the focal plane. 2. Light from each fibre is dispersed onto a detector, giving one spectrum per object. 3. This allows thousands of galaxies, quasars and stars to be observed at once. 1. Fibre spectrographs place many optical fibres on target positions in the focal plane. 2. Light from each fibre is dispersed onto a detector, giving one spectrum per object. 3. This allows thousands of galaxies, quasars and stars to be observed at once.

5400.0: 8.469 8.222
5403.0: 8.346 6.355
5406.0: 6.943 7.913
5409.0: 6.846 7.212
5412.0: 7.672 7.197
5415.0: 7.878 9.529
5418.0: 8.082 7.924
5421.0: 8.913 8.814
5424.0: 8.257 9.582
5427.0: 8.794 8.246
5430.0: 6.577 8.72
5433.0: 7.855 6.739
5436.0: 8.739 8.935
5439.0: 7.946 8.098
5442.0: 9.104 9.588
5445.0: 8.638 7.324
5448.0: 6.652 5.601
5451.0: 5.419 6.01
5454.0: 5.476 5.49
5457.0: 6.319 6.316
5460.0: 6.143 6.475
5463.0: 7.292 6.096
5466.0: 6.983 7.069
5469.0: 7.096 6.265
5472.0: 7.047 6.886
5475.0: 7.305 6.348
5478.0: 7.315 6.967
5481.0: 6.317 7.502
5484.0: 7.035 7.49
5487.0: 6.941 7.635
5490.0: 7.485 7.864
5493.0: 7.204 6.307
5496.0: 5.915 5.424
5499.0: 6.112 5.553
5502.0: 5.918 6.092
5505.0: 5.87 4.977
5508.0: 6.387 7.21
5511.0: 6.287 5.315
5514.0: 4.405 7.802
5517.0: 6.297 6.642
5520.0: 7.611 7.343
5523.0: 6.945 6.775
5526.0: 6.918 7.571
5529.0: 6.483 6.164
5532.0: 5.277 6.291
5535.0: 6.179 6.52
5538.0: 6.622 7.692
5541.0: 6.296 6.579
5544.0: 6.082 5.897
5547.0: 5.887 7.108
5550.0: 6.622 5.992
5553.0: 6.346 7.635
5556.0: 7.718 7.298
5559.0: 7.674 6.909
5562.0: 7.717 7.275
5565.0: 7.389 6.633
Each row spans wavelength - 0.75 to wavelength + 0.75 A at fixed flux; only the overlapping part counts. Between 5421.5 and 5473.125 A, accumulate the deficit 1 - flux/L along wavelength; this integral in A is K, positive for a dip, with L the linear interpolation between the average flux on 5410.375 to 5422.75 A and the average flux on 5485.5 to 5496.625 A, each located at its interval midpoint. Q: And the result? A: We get 2.57 A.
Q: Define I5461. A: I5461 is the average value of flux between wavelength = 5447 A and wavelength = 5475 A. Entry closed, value 6.4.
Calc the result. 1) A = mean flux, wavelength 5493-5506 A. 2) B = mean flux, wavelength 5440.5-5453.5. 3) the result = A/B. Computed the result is 0.82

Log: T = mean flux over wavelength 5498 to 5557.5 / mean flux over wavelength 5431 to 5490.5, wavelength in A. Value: 0.91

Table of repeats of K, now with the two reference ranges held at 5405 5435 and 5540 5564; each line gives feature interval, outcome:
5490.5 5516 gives 3.9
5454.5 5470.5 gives 2.3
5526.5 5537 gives 1.0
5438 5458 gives 1.7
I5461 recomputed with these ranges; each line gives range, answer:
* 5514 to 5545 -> 6.64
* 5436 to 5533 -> 6.75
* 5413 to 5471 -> 7.5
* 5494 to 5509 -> 5.87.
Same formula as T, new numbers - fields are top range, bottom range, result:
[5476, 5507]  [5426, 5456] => 0.88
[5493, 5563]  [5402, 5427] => 0.81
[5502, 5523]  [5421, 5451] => 0.78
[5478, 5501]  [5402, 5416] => 0.92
